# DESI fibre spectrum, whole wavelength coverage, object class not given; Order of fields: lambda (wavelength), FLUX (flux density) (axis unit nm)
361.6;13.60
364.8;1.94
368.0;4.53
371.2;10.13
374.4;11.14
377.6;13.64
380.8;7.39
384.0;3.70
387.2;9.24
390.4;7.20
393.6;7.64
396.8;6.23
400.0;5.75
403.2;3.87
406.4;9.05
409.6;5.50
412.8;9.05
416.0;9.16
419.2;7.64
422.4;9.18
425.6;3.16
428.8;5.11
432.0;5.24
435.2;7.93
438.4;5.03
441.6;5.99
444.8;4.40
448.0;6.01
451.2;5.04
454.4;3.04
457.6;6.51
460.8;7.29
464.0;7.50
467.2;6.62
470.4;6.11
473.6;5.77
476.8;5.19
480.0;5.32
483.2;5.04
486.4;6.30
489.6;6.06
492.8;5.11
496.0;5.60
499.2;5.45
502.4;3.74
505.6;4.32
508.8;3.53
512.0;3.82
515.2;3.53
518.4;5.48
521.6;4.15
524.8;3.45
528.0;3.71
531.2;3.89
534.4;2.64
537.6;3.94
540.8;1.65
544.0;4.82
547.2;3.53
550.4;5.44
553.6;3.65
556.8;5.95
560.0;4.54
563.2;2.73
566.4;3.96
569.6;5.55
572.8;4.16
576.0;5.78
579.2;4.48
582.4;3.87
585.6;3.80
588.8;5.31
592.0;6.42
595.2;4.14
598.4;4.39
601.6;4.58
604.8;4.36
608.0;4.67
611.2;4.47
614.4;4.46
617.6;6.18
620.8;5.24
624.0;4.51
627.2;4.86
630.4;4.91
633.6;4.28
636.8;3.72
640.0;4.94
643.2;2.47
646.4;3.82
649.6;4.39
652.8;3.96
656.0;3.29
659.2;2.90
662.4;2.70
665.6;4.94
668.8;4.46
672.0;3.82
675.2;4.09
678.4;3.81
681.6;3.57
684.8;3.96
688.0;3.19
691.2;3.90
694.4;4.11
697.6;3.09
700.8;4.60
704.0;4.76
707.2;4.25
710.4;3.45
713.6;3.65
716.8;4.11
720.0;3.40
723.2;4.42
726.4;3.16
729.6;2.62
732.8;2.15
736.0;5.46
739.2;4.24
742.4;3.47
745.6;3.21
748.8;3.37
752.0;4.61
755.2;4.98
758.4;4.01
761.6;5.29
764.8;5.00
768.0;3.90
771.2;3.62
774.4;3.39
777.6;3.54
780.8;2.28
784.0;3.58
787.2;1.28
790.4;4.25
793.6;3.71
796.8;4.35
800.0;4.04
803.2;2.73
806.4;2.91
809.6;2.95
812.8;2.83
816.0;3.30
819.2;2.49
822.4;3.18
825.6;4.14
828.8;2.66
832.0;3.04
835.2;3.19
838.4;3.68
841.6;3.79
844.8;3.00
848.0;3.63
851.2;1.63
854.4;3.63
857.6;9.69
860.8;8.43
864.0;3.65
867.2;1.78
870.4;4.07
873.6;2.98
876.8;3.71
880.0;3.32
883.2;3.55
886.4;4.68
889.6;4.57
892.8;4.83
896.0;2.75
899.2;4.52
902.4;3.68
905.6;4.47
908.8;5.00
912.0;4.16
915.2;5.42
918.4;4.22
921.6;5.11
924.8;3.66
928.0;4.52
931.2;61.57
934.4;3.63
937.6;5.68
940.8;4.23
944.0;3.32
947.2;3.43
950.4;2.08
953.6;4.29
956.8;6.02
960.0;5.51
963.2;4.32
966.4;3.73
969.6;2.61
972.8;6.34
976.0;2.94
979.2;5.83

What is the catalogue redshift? 1.30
